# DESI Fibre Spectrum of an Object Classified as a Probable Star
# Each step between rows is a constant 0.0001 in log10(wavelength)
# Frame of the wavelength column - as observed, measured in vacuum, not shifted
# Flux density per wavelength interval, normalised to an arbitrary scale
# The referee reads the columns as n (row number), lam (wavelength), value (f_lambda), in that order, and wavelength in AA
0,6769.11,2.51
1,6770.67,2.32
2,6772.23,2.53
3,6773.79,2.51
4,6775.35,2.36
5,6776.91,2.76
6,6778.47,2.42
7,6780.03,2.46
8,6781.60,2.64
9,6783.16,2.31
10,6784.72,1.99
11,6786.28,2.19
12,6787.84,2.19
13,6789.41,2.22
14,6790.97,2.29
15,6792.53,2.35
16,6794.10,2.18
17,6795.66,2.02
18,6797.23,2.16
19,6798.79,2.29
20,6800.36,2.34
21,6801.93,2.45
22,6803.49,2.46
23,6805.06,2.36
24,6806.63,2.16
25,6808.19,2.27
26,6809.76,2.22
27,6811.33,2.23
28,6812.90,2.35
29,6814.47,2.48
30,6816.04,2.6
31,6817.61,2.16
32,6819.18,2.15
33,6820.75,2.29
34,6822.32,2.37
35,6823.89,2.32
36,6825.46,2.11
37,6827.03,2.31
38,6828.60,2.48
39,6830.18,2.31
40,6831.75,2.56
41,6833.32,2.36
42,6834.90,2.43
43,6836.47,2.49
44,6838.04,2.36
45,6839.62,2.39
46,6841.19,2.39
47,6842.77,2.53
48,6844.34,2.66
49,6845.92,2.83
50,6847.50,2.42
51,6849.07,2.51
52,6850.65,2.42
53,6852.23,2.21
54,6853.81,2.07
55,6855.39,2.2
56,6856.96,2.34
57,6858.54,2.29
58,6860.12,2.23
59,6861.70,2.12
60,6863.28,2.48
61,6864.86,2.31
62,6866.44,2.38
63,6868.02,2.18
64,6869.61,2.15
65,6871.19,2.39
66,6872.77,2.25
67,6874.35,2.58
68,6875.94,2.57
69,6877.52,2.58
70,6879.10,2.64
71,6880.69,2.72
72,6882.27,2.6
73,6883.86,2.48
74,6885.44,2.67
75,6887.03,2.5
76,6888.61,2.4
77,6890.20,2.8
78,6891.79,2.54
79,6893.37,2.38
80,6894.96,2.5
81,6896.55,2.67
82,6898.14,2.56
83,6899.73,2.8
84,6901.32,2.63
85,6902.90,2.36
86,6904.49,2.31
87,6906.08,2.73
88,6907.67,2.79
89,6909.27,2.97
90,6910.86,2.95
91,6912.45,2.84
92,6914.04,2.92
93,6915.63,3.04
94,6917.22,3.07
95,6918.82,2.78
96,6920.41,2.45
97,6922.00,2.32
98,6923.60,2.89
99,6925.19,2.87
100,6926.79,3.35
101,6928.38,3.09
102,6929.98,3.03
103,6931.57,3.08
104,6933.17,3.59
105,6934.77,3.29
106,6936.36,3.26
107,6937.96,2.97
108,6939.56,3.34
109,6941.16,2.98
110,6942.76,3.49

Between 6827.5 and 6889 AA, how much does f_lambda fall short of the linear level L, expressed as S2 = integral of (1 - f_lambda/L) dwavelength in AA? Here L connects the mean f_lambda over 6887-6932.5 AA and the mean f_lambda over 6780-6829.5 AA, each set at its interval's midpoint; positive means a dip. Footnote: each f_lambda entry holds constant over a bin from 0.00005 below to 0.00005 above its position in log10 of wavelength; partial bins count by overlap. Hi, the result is 2.5 AA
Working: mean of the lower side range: 2.29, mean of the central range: 2.42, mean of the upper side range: 2.75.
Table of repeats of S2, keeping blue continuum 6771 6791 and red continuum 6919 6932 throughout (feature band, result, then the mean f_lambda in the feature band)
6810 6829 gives 1.5 AA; 2.31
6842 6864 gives 2.1 AA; 2.38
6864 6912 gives 3.5 AA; 2.55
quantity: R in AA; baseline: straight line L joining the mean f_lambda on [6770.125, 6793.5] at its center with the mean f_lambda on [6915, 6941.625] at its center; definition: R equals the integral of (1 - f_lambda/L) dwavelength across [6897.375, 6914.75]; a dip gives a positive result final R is 1.3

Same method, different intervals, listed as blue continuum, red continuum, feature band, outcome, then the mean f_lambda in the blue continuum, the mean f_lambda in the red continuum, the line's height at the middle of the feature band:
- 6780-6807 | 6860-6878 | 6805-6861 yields -0.98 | 2.28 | 2.35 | 2.32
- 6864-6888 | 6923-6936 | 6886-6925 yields 2.30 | 2.47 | 3.16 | 2.85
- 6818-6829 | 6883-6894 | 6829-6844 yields -0.65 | 2.28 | 2.54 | 2.33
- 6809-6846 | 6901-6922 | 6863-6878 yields 1.10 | 2.38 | 2.74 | 2.57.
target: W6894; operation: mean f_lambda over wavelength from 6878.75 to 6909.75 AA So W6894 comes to 2.6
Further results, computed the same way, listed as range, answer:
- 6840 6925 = 2.54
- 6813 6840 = 2.36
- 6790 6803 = 2.26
